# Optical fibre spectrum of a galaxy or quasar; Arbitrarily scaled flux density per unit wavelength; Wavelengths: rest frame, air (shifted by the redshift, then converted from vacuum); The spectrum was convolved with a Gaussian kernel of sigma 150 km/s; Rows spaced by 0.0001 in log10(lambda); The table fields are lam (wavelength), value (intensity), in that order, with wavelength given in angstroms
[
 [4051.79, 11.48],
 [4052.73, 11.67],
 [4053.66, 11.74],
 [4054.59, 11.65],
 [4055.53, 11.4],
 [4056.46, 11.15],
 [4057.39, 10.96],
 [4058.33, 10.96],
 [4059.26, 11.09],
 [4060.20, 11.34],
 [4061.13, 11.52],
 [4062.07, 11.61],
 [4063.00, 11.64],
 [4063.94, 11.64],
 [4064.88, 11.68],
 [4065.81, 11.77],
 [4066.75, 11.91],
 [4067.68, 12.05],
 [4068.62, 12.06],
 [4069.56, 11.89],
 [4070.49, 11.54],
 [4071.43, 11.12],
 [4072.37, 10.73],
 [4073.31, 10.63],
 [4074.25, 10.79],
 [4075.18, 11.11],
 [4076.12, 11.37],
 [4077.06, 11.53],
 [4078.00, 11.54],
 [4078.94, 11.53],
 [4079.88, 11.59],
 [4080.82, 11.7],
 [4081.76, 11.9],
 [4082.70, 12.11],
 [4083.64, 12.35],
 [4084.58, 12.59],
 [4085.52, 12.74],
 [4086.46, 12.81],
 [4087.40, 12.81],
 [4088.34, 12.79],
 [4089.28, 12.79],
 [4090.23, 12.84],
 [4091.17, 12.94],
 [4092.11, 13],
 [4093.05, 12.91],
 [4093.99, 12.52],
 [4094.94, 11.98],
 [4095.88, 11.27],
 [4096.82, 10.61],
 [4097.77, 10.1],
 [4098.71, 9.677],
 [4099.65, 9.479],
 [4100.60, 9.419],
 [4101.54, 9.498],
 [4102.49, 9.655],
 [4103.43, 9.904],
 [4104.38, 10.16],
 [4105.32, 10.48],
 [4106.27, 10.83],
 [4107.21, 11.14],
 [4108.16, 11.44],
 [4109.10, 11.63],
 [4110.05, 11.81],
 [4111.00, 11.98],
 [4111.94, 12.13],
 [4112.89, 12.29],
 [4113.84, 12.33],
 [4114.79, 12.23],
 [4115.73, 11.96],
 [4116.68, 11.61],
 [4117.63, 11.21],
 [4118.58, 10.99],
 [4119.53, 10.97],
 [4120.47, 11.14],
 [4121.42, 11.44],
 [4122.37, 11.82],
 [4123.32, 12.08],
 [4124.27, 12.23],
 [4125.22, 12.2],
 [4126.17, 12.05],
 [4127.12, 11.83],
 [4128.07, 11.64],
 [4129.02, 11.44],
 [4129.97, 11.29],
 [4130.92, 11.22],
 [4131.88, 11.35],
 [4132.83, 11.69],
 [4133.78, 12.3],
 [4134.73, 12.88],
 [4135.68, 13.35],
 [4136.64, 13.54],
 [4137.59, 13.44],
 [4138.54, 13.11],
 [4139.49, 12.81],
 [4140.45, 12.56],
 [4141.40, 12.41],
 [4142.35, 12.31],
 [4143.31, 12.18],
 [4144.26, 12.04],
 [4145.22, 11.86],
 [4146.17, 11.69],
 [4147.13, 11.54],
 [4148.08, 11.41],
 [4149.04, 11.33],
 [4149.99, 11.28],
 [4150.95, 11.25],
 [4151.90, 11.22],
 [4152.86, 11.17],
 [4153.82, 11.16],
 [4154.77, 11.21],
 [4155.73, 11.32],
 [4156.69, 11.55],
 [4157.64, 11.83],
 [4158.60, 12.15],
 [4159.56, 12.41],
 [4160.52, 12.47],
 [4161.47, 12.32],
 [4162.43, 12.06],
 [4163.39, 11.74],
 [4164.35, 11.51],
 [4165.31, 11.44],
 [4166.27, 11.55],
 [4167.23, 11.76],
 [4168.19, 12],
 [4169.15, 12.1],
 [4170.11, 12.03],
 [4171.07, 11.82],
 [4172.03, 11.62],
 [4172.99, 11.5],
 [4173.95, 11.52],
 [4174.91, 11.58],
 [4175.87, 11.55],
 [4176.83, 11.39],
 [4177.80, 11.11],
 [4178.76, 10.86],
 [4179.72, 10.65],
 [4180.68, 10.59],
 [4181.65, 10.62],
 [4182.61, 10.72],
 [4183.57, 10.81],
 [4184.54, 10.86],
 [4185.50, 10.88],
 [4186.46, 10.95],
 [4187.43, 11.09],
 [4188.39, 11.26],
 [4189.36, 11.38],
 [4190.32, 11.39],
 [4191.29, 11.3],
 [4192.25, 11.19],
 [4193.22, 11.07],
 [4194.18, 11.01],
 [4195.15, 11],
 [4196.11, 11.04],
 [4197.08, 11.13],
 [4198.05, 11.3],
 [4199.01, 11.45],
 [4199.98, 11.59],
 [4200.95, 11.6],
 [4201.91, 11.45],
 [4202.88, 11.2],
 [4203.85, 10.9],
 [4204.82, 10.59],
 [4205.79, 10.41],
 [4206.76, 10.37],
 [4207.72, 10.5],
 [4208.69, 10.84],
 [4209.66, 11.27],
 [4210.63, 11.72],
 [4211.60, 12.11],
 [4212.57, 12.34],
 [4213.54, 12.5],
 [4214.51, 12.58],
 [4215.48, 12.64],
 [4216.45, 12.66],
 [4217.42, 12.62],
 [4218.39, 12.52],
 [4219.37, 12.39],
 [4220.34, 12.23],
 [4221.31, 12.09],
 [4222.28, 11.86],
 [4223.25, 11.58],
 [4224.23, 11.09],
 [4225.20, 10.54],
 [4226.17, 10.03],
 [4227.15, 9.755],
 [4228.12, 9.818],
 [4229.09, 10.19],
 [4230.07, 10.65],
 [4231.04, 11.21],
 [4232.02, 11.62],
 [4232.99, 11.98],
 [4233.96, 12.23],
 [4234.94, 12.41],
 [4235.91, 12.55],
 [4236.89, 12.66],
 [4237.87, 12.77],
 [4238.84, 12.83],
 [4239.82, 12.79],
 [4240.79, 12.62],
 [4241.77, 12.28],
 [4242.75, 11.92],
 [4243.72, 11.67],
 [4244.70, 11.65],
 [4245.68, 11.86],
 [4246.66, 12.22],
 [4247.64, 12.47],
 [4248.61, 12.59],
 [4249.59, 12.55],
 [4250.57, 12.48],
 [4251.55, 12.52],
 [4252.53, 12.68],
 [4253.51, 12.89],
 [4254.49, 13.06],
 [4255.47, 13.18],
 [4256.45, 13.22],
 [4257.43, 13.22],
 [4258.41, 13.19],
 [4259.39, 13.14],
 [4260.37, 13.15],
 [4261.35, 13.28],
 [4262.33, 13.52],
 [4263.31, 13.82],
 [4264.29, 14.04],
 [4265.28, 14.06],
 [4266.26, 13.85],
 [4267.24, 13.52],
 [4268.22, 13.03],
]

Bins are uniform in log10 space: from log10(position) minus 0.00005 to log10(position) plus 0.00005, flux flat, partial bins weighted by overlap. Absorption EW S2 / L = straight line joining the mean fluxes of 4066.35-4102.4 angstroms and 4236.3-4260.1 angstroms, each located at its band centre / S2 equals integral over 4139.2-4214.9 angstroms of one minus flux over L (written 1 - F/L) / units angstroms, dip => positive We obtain 4.4 angstroms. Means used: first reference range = 11.6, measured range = 11.5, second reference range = 12.6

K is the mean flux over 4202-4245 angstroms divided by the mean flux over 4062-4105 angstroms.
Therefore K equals 1.01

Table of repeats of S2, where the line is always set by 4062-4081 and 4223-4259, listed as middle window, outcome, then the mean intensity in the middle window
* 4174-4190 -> 1.1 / 11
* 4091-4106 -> 1.0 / 10.8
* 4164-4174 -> 0.1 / 11.7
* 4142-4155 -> 0.2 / 11.5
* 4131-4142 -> -0.9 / 12.6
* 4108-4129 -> -0.2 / 11.8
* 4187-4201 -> 0.8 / 11.2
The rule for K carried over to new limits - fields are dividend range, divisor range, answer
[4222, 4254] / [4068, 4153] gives 1.01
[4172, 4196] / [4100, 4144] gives 0.95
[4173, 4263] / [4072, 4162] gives 1.00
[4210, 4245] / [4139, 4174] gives 1.01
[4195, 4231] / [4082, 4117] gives 0.98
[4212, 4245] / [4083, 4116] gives 1.02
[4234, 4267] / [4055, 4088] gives 1.10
